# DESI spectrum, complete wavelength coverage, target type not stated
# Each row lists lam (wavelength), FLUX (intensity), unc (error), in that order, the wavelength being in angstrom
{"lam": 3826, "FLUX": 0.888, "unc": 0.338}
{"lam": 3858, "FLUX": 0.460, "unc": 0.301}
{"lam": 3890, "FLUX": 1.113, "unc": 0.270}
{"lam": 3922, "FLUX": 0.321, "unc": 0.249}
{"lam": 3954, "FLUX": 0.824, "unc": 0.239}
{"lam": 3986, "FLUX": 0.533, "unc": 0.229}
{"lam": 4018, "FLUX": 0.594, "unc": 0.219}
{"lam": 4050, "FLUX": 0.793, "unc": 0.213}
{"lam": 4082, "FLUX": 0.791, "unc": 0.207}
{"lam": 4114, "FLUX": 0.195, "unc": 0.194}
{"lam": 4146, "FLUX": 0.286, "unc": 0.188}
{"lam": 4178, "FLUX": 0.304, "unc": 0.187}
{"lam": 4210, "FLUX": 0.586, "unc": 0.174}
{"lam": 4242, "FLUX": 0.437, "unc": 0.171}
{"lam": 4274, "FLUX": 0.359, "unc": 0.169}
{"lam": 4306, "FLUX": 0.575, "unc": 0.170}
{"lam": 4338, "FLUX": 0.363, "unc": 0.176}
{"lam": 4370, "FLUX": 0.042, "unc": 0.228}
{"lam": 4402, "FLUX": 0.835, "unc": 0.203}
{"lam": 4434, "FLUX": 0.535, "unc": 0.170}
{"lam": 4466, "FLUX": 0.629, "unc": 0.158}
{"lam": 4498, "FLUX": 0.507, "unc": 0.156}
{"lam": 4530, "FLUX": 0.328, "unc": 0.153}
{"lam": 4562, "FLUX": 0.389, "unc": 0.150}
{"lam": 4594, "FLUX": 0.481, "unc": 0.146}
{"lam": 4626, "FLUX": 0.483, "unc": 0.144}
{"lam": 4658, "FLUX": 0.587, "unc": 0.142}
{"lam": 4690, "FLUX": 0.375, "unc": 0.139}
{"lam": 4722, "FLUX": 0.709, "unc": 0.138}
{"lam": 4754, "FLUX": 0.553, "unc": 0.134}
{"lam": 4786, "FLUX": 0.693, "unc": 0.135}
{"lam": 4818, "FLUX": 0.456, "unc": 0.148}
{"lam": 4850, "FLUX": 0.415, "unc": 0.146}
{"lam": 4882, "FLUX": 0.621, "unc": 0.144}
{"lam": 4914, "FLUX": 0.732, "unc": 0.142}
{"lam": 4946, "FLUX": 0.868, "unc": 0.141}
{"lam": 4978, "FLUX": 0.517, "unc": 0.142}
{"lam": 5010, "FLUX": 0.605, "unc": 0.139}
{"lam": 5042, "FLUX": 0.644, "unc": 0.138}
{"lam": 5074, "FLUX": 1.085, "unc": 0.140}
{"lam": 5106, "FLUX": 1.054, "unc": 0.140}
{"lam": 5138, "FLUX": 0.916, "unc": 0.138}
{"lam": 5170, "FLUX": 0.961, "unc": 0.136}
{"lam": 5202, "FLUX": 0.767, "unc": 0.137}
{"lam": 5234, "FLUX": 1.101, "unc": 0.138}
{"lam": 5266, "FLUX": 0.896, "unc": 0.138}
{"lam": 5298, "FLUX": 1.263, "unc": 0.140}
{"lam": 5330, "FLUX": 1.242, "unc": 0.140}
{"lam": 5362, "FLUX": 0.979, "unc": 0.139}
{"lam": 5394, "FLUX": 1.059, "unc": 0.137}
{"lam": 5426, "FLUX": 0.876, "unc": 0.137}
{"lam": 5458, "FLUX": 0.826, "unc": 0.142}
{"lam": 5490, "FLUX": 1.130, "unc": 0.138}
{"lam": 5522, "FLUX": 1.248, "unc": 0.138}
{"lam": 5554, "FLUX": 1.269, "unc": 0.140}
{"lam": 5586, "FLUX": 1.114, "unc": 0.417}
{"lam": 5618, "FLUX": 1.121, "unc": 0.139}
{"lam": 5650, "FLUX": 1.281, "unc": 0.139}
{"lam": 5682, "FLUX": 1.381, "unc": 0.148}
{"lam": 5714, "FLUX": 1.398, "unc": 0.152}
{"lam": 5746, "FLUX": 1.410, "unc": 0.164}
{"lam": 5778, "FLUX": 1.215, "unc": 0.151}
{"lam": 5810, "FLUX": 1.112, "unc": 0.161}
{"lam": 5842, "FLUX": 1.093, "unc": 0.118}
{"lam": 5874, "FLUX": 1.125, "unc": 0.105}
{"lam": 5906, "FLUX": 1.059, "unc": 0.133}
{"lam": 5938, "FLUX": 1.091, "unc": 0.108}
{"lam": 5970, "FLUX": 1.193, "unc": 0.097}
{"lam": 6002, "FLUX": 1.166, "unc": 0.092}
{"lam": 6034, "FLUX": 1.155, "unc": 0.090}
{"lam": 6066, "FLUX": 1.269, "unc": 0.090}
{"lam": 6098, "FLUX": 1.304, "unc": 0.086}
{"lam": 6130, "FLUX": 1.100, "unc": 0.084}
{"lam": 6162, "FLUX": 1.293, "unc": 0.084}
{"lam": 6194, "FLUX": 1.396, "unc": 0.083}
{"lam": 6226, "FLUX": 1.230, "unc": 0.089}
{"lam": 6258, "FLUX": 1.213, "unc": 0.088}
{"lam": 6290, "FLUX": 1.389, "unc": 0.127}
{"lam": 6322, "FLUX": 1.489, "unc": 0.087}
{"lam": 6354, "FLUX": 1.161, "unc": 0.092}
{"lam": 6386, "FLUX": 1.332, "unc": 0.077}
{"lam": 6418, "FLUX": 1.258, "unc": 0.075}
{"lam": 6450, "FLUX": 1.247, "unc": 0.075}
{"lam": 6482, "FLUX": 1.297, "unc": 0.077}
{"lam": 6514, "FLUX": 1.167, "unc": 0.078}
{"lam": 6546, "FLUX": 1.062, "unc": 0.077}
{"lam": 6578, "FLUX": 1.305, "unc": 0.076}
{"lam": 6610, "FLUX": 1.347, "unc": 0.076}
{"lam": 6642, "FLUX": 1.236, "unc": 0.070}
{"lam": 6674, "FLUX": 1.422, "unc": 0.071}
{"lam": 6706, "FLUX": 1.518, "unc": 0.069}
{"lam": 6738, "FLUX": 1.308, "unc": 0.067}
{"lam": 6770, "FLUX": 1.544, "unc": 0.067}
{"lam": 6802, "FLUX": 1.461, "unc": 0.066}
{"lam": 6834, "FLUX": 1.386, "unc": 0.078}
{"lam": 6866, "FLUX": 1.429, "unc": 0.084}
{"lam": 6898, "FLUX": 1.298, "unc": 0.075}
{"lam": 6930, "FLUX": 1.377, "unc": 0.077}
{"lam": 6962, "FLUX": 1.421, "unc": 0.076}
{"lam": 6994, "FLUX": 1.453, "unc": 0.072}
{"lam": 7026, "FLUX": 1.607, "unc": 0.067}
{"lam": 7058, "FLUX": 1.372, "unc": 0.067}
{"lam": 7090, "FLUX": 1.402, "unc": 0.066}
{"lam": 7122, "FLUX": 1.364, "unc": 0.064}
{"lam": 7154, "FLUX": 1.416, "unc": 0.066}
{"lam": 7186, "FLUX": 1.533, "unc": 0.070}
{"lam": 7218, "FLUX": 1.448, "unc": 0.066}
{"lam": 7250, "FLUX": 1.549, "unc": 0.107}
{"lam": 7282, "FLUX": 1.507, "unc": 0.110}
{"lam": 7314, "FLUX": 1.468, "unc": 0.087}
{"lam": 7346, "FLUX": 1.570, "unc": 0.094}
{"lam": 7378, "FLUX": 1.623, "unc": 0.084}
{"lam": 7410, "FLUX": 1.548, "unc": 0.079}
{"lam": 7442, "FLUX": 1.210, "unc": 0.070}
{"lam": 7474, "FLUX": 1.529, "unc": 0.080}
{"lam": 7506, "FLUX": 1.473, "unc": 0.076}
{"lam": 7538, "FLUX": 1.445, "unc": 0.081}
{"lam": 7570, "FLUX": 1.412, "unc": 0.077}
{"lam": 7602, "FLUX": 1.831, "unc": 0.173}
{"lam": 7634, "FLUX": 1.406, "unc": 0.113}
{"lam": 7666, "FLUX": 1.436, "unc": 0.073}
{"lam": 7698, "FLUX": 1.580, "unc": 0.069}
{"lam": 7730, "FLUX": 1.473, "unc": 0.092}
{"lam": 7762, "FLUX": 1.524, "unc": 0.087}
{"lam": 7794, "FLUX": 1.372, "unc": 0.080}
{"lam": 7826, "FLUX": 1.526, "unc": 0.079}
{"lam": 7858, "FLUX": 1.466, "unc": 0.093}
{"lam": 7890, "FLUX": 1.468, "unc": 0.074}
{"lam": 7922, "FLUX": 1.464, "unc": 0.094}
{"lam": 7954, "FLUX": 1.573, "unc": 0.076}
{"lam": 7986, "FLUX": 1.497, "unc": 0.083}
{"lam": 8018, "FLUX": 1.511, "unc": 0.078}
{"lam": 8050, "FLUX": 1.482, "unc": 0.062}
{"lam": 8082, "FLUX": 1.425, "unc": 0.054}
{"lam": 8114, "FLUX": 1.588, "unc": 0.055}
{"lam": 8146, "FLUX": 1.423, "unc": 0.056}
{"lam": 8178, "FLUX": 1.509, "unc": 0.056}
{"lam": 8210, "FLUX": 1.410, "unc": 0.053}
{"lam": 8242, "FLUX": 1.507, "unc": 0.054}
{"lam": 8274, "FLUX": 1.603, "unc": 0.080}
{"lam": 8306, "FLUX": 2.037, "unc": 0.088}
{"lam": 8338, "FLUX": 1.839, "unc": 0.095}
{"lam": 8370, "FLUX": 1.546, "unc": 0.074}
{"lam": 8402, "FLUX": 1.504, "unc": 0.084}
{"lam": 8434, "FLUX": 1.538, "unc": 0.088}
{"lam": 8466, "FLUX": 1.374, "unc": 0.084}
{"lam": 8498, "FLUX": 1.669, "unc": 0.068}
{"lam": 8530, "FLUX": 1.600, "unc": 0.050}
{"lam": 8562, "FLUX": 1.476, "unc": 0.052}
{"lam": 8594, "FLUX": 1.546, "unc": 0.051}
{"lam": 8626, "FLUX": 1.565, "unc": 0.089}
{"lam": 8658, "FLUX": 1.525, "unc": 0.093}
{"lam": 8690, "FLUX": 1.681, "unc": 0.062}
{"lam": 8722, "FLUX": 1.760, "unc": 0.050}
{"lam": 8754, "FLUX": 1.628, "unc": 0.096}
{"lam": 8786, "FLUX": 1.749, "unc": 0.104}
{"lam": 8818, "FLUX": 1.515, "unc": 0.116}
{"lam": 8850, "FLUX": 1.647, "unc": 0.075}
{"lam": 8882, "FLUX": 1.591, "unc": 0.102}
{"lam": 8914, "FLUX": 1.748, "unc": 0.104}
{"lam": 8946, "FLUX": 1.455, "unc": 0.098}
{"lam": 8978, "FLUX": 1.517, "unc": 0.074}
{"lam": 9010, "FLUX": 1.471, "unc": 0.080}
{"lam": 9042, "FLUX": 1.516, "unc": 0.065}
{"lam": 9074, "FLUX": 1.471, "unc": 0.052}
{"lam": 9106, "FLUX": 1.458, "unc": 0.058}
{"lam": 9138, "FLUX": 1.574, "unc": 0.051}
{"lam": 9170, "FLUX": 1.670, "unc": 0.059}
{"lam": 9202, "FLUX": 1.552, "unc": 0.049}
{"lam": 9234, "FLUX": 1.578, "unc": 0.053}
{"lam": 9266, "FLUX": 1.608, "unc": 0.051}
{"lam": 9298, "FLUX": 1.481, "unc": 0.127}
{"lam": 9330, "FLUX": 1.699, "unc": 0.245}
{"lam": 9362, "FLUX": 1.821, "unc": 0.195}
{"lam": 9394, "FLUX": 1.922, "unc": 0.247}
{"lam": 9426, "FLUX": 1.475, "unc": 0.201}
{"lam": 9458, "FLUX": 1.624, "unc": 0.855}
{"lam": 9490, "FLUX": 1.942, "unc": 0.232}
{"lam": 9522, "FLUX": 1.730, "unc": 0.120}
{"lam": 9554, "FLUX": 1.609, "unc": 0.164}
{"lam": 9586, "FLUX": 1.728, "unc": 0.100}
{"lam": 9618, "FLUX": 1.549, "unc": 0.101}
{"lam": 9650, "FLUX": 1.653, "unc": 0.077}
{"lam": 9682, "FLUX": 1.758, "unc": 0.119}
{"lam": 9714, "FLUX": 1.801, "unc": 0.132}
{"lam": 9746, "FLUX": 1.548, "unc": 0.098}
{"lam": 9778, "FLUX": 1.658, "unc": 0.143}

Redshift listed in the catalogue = 0.264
